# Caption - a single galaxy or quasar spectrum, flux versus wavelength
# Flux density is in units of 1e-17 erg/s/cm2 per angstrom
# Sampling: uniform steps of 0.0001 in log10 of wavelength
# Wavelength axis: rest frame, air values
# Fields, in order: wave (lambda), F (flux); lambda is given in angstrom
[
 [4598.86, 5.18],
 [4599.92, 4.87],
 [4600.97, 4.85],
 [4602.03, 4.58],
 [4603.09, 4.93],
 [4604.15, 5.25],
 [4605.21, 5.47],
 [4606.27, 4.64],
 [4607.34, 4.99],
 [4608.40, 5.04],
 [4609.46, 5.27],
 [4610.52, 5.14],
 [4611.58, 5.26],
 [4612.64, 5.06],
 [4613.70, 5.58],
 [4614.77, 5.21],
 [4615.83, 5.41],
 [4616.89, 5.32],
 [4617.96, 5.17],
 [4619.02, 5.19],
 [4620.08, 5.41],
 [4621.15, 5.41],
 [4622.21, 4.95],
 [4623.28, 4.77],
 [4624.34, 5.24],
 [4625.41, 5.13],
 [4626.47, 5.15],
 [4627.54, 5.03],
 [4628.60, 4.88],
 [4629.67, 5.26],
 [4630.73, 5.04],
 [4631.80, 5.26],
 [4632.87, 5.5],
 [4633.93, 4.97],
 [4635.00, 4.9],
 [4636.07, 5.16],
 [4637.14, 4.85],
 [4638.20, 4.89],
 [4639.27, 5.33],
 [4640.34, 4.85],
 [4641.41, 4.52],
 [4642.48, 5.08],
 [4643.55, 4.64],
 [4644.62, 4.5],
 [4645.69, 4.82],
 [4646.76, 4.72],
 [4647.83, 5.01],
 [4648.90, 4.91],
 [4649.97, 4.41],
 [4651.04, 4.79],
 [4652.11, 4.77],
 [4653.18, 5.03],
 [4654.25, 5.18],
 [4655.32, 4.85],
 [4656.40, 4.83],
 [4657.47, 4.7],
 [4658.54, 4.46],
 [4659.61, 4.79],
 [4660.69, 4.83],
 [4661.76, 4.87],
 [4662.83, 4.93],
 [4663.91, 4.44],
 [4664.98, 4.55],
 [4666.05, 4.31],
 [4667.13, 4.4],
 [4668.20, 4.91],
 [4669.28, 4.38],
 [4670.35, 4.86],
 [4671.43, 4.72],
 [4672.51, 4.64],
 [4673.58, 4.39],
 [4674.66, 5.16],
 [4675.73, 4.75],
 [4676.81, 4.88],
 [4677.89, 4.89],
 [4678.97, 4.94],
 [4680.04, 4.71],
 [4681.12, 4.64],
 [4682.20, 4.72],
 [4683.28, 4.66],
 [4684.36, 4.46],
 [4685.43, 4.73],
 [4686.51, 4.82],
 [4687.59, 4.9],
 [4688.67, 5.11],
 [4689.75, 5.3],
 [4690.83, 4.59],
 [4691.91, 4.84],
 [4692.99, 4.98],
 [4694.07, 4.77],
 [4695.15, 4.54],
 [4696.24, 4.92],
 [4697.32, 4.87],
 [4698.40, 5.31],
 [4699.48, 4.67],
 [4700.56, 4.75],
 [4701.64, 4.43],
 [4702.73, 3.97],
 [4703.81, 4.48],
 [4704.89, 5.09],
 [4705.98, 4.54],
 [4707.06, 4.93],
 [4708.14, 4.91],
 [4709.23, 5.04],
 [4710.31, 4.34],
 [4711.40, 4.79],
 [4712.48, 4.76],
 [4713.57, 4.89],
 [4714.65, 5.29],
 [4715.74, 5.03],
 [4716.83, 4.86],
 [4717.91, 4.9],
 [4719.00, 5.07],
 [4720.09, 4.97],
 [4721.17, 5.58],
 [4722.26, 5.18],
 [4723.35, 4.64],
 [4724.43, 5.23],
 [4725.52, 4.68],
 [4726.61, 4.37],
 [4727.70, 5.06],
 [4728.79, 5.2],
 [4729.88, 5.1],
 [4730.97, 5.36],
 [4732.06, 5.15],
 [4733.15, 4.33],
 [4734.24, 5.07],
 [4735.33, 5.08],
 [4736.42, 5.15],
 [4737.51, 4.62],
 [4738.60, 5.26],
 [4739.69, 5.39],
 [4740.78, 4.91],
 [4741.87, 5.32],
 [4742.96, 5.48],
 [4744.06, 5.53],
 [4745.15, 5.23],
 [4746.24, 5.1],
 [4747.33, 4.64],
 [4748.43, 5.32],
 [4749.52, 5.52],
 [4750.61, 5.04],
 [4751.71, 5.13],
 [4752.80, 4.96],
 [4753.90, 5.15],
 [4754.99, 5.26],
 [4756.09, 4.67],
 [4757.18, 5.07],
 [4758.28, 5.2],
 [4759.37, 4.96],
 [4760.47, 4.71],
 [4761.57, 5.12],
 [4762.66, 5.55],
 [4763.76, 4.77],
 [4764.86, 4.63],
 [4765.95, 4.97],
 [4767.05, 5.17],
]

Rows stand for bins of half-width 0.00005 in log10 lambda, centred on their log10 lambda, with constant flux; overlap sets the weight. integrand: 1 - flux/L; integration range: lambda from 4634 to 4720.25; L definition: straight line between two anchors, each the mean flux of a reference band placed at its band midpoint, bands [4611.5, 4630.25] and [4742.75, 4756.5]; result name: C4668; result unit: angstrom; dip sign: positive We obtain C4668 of 6.3 angstrom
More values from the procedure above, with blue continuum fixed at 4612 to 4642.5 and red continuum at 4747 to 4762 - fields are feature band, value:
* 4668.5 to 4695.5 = 1.7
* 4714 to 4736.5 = 0.3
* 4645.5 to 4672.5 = 2.0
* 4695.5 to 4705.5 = 0.7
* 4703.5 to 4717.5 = 0.6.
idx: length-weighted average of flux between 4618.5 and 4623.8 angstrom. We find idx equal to 5.14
